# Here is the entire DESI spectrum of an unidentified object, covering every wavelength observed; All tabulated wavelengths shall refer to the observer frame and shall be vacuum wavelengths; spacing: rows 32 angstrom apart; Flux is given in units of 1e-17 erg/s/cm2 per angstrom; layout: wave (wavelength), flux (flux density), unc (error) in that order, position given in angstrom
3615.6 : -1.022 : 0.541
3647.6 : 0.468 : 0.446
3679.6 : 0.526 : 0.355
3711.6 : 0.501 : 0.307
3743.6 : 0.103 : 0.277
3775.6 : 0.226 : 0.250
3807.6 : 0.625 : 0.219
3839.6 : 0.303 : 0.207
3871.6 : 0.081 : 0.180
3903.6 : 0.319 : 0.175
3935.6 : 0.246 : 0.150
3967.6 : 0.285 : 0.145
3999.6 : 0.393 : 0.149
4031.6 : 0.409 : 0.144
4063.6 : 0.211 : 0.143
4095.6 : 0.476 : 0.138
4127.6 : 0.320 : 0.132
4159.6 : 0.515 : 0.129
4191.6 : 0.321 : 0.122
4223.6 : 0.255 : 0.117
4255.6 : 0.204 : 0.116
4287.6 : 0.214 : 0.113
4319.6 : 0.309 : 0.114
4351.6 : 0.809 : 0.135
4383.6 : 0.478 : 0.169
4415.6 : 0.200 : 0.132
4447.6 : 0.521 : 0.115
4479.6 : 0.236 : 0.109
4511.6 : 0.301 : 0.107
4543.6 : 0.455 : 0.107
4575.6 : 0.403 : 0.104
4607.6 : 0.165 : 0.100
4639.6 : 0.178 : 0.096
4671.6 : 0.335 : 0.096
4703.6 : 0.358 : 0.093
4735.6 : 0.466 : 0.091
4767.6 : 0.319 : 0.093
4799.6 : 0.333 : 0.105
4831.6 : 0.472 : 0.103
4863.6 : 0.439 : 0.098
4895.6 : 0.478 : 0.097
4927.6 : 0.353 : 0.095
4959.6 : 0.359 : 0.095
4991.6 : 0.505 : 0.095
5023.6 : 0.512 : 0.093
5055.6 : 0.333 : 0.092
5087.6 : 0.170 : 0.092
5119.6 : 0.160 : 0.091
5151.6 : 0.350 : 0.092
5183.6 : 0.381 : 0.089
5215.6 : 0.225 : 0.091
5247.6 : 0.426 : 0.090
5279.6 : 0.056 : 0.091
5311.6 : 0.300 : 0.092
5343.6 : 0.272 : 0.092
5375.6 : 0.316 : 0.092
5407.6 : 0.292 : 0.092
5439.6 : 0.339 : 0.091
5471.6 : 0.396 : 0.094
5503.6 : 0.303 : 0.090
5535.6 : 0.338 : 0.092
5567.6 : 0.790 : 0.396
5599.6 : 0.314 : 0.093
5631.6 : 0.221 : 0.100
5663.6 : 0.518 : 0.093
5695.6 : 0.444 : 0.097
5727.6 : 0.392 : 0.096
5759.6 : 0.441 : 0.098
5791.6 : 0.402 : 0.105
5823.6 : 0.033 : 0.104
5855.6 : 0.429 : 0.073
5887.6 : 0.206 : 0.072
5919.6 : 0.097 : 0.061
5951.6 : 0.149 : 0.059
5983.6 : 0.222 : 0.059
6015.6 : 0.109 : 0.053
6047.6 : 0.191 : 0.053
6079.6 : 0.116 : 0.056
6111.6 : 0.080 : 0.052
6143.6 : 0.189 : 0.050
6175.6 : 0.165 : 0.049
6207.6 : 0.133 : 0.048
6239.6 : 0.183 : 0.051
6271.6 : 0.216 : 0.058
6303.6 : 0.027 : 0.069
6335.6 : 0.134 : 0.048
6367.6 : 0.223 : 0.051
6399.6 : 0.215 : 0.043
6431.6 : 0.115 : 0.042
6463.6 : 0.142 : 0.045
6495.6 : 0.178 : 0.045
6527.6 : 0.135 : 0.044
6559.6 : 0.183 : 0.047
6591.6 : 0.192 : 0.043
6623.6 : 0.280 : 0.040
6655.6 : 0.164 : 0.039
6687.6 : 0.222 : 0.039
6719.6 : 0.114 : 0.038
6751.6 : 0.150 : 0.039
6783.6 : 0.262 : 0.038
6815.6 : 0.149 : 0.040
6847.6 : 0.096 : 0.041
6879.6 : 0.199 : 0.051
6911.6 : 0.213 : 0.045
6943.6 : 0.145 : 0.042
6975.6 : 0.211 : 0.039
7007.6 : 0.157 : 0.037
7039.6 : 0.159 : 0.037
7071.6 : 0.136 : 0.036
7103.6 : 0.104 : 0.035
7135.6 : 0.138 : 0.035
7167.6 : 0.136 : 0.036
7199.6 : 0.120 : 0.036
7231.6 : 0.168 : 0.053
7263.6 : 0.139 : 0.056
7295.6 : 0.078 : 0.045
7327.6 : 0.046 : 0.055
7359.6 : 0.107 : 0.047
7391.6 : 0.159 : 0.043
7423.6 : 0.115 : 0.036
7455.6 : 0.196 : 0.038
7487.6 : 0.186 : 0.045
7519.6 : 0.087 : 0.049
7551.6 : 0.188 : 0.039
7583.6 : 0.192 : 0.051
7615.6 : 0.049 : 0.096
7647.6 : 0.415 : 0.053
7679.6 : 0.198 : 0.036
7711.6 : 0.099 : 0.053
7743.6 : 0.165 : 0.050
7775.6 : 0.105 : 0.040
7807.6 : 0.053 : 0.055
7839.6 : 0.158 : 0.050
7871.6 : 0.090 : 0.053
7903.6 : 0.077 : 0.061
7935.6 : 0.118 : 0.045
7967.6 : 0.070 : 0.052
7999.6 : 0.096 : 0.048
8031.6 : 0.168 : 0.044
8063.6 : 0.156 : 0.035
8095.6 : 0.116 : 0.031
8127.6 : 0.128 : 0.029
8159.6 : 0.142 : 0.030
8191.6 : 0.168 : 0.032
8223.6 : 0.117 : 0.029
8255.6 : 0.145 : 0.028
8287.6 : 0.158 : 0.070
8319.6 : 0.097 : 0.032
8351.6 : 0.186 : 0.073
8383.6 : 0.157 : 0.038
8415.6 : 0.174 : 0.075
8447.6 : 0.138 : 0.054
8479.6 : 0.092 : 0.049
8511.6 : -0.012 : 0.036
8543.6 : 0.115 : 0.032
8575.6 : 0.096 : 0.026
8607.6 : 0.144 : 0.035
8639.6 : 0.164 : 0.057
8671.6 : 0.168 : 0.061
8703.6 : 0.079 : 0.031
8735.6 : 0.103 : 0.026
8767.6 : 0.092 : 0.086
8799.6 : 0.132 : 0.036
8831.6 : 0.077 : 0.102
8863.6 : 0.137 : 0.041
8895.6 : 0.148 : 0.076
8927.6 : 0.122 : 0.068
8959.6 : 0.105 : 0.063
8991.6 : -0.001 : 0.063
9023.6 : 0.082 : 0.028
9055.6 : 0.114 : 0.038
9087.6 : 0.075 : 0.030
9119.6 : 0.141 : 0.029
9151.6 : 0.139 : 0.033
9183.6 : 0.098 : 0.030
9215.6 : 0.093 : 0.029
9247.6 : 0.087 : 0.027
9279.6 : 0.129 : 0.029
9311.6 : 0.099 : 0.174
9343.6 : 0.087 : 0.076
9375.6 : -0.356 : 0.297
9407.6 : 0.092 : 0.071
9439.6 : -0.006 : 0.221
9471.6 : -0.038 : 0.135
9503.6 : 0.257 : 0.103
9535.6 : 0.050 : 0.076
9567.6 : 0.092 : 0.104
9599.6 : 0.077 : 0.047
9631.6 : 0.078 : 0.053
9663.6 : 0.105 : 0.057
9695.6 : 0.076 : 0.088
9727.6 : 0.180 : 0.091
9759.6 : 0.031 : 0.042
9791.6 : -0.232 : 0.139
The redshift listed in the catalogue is 0.17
